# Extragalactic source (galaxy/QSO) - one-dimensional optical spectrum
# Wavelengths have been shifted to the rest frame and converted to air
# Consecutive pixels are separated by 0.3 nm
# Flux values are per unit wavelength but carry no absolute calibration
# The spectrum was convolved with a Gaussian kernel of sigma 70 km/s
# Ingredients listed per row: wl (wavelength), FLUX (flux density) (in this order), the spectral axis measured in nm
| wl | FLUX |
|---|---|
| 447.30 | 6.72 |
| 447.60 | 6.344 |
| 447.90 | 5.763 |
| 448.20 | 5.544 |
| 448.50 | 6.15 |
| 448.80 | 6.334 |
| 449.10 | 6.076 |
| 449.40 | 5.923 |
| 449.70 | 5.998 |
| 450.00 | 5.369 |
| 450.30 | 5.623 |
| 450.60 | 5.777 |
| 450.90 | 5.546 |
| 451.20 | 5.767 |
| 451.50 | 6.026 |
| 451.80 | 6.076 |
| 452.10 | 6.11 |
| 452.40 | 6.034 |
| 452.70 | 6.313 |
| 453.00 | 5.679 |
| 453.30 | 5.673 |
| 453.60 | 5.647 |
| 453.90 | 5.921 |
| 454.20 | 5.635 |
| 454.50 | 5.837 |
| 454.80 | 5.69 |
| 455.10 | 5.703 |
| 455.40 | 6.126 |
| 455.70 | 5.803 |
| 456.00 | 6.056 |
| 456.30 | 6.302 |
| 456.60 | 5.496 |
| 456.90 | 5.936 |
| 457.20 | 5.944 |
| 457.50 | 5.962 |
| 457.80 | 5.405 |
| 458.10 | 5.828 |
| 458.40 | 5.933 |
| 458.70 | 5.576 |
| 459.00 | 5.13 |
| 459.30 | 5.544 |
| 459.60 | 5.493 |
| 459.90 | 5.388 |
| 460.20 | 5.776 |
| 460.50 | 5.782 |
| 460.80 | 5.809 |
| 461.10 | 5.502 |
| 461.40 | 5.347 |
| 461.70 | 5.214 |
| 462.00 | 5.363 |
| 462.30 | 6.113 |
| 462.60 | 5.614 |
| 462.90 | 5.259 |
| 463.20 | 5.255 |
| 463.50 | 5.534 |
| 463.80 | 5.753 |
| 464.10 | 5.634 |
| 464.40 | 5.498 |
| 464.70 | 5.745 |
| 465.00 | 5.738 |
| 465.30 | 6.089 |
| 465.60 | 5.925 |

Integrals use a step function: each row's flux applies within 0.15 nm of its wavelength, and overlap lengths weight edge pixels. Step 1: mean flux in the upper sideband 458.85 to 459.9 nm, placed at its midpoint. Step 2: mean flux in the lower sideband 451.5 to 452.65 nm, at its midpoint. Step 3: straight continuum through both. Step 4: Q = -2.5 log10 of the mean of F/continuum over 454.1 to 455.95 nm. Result 0.00 mag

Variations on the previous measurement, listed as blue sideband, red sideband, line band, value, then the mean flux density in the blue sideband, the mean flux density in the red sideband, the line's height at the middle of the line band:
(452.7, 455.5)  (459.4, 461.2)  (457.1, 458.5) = -0.021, 5.79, 5.63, 5.69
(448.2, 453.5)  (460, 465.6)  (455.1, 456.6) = -0.036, 5.9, 5.62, 5.78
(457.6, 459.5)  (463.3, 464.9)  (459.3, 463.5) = 0.013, 5.58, 5.62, 5.6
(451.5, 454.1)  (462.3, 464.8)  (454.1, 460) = 0.008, 5.93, 5.57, 5.79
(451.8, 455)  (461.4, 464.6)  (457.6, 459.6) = 0.020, 5.86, 5.52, 5.68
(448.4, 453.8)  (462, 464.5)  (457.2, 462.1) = 0.017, 5.89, 5.57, 5.67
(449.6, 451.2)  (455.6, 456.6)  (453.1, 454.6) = 0.022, 5.66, 5.98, 5.86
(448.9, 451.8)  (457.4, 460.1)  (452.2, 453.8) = -0.026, 5.81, 5.58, 5.74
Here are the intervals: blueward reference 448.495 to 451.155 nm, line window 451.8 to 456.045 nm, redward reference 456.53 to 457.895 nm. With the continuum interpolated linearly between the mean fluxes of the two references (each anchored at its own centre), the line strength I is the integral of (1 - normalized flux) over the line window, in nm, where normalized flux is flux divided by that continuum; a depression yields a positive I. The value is -0.05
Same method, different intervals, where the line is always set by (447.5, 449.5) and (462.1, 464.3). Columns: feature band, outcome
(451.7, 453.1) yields -0.04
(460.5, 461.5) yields 0.01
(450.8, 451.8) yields 0.02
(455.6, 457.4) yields -0.05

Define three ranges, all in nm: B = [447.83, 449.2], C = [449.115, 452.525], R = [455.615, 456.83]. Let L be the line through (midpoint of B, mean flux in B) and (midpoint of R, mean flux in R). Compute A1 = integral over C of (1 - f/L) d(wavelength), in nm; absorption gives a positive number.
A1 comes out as 0.066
